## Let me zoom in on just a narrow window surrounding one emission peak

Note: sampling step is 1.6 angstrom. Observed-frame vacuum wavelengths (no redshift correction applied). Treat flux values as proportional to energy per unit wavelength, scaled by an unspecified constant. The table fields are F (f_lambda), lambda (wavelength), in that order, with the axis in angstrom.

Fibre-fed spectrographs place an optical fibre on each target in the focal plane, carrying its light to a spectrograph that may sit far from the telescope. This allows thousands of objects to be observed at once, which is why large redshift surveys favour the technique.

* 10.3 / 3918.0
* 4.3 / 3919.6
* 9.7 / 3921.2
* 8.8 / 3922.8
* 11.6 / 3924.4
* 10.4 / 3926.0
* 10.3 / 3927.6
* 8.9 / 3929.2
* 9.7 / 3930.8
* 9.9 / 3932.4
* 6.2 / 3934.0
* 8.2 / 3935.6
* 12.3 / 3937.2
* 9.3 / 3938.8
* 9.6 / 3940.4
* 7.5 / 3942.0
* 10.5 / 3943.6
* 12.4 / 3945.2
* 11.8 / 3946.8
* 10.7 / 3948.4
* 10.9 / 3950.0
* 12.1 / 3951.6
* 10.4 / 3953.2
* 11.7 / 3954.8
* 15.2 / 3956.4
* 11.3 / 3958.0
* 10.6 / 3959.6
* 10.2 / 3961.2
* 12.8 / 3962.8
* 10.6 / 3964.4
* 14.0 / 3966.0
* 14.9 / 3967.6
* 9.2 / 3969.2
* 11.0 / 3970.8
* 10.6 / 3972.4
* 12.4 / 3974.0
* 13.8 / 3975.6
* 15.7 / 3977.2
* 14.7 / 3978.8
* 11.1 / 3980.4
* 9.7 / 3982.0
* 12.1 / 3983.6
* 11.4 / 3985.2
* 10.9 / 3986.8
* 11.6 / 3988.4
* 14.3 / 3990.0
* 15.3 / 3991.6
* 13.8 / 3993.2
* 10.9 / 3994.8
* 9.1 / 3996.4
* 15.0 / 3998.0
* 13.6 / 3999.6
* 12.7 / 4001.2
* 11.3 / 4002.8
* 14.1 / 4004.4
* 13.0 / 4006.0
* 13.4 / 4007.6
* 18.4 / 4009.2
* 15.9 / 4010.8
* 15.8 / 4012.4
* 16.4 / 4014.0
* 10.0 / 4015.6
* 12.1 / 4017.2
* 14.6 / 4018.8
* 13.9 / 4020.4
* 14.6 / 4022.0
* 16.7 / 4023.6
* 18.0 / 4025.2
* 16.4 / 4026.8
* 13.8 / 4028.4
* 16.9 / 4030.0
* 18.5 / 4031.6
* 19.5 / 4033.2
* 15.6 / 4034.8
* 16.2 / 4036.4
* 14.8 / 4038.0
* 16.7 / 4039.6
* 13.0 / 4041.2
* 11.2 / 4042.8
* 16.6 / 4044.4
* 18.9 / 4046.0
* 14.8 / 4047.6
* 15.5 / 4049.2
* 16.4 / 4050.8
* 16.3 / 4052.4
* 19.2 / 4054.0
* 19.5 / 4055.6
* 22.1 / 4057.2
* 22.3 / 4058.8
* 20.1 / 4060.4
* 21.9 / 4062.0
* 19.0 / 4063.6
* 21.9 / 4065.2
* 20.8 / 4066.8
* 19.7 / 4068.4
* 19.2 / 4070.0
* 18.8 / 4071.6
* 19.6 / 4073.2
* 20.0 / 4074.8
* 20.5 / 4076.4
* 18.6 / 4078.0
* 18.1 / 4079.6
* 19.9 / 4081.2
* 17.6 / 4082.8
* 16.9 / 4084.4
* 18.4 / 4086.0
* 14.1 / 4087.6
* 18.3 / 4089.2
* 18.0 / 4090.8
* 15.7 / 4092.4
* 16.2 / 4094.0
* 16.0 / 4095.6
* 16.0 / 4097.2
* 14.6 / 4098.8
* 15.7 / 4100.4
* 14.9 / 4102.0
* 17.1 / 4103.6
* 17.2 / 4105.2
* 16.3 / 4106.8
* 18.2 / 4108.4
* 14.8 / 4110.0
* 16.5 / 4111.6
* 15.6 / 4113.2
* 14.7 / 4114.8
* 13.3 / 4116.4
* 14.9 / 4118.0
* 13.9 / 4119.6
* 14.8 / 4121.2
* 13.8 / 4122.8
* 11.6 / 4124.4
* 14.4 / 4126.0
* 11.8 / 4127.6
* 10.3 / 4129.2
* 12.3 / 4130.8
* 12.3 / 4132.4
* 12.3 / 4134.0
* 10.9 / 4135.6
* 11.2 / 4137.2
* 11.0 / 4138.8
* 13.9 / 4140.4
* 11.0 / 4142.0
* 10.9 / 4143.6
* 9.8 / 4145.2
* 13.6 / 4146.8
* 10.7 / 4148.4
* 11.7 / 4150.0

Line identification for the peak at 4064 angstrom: C IV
